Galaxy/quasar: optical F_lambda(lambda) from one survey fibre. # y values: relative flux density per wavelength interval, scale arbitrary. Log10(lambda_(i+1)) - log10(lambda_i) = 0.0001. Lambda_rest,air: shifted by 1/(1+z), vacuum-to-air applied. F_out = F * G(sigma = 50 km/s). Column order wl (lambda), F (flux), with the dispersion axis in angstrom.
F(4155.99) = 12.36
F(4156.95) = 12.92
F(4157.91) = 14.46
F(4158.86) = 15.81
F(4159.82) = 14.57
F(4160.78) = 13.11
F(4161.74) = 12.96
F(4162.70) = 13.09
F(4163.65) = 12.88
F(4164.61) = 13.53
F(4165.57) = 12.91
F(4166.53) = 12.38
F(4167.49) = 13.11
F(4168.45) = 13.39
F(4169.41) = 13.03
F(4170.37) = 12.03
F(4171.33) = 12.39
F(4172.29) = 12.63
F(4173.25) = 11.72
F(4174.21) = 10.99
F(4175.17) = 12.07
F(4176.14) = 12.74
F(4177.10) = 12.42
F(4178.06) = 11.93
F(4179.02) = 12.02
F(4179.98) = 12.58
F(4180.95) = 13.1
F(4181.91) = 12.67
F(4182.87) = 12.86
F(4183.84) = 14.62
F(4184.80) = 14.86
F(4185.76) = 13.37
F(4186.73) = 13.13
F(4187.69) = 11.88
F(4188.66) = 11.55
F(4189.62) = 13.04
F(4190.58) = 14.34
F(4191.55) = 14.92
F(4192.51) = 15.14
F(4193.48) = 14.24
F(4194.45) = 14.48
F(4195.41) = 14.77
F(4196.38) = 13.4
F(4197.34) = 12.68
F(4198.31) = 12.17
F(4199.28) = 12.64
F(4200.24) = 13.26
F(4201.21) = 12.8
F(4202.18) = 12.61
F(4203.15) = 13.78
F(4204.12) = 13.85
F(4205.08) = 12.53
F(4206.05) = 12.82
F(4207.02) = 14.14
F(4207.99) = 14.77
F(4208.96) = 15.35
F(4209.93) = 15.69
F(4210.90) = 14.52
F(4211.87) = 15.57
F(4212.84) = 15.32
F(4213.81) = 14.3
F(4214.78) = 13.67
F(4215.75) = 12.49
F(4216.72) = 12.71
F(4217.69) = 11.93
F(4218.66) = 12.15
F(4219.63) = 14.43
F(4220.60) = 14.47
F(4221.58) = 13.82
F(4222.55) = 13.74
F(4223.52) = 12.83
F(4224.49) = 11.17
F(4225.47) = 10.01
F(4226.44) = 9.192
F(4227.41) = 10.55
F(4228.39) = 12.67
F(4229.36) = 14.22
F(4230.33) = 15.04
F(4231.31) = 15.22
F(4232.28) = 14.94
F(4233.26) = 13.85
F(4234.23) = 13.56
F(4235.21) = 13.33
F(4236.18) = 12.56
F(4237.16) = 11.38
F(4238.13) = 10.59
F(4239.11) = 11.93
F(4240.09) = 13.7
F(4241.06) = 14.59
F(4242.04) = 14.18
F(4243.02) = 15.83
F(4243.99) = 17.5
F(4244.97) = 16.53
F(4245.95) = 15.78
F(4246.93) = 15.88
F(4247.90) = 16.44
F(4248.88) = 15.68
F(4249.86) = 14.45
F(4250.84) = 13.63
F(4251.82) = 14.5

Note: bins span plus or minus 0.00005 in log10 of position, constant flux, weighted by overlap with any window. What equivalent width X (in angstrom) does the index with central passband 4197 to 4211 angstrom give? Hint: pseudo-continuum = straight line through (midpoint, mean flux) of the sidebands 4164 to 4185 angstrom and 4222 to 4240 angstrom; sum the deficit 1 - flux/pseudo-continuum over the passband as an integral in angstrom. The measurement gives -0.99 angstrom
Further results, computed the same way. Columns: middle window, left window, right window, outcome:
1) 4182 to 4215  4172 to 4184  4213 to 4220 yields -2.4 angstrom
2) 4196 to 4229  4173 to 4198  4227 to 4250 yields 1.2 angstrom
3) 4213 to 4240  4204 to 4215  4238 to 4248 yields 3.3 angstrom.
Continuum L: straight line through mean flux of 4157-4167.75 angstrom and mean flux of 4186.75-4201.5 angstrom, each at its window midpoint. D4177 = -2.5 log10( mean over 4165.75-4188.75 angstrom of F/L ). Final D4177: 0.07 mag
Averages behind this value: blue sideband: 13.5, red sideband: 13.4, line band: 12.7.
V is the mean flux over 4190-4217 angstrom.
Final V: 13.9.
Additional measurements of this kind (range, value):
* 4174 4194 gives 13.1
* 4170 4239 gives 13.2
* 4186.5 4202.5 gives 13.4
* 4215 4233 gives 12.9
